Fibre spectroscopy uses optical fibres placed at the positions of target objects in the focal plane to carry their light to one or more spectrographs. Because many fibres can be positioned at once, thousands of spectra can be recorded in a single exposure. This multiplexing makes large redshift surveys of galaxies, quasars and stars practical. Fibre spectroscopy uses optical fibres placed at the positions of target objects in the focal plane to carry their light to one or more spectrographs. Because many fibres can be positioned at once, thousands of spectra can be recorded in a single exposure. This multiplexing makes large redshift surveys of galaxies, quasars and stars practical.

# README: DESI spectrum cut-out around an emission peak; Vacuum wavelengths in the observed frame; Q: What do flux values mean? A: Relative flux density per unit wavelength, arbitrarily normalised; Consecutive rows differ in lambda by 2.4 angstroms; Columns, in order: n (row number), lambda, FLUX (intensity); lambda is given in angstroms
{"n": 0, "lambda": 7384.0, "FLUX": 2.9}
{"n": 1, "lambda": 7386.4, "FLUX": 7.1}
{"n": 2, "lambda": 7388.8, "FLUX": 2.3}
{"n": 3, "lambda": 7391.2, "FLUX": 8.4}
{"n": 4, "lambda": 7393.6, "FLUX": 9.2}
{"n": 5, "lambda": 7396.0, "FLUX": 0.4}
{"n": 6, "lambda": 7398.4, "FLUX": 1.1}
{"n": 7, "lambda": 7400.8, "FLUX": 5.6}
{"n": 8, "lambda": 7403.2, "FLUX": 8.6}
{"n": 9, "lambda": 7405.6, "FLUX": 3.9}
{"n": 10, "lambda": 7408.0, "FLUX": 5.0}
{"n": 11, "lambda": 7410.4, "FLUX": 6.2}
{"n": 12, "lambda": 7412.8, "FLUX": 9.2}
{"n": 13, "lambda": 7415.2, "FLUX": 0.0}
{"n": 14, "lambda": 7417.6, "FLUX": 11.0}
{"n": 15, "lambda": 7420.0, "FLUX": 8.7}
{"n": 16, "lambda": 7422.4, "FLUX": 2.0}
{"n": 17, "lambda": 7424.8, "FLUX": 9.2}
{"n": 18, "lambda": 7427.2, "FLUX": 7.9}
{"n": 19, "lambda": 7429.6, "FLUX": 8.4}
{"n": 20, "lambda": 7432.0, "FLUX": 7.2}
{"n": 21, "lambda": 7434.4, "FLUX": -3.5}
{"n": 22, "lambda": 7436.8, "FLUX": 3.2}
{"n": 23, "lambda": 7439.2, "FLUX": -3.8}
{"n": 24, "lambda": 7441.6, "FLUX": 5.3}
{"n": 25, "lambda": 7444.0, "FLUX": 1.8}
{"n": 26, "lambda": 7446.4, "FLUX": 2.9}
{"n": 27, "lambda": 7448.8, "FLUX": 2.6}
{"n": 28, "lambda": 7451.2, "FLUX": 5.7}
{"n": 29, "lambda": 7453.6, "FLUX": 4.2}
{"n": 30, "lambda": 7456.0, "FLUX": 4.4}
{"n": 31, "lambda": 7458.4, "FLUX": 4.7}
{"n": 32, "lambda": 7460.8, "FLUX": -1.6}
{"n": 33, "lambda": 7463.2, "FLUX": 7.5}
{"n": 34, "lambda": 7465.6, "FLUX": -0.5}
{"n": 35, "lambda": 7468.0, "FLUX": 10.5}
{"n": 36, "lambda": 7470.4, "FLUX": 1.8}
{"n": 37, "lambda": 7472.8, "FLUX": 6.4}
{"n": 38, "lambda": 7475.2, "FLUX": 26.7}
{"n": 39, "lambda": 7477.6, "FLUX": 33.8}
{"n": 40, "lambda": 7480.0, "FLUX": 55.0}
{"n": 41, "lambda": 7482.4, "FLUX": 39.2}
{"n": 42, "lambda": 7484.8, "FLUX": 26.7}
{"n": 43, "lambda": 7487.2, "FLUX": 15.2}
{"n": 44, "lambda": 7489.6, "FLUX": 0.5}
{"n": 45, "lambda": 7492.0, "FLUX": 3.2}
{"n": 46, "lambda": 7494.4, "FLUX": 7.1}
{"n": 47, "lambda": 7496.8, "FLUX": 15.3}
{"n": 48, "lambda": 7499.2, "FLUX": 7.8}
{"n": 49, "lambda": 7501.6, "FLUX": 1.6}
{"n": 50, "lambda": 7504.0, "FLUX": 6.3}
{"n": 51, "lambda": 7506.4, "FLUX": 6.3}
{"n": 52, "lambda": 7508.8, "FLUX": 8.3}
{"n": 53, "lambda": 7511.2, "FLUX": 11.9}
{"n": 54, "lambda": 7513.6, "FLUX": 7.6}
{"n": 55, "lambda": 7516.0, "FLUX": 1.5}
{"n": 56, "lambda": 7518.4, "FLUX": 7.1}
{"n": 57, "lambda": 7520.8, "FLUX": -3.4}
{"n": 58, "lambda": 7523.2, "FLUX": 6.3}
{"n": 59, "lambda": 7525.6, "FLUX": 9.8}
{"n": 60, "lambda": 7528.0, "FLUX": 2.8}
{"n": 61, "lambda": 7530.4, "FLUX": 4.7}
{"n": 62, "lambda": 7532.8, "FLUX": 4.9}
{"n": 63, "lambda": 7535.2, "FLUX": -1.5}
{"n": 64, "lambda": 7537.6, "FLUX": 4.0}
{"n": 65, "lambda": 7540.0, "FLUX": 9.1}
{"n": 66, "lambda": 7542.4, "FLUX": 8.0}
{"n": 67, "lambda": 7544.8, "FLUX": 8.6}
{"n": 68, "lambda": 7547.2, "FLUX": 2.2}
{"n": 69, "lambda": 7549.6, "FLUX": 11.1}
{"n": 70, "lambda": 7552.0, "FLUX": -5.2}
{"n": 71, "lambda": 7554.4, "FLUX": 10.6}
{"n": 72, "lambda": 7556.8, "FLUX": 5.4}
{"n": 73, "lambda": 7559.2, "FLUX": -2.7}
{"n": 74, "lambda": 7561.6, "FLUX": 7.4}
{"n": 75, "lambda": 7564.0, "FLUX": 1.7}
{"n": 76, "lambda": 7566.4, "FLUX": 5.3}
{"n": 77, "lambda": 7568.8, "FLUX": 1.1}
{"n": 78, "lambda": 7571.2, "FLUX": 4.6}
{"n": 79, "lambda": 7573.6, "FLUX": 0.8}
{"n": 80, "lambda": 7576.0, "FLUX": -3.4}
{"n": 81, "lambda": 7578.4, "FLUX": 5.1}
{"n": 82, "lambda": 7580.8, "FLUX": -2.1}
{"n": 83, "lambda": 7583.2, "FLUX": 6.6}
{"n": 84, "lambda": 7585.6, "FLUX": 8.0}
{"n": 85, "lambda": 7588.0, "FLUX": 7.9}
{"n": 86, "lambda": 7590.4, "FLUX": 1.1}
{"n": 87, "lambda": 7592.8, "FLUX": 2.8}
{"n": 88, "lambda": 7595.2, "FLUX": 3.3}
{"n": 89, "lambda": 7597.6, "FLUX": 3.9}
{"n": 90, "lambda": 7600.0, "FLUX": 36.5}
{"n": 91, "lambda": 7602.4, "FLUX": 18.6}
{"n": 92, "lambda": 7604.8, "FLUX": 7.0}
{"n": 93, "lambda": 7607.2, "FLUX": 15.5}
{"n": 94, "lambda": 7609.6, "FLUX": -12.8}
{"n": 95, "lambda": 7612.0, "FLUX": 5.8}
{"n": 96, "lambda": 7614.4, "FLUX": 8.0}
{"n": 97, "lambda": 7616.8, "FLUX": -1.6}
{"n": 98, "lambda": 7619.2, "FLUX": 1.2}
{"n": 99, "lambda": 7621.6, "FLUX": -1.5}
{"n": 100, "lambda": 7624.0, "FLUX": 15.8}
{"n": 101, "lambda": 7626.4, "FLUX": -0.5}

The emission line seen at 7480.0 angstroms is [O II] 3727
